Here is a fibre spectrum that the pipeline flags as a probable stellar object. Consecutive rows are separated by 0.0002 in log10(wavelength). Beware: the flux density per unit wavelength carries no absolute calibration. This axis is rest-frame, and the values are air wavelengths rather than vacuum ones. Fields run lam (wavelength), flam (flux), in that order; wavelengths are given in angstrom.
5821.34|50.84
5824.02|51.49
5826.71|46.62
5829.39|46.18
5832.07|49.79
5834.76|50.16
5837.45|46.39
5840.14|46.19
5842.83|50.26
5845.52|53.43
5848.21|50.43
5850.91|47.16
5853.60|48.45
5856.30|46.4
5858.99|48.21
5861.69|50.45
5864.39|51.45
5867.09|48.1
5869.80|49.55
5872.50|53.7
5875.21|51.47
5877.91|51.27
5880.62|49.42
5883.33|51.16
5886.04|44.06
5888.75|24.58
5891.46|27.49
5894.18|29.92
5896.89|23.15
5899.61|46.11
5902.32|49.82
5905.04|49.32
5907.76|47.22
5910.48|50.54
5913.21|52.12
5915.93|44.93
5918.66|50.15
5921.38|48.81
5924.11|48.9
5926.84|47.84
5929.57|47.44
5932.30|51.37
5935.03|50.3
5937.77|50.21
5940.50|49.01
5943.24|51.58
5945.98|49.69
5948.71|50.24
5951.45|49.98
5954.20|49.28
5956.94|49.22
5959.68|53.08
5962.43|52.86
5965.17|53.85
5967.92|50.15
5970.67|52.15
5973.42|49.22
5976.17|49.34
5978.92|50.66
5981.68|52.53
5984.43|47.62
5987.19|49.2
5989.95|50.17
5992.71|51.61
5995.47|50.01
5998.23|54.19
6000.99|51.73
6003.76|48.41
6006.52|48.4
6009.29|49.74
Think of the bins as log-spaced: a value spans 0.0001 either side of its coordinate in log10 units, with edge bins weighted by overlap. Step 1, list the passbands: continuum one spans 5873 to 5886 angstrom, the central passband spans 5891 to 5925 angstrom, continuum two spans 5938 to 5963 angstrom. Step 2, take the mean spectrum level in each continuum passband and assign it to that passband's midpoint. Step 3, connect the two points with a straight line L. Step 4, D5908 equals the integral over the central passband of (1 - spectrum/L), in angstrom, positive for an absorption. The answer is 4.2 angstrom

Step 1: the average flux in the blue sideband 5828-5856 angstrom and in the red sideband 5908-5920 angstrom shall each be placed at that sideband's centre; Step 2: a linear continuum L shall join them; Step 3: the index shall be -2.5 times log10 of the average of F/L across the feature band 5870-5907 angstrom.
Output 0.15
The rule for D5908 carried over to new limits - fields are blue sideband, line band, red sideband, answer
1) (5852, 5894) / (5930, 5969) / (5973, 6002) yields -1.31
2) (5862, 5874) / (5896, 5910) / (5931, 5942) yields 1.71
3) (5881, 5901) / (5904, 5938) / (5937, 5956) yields -4.49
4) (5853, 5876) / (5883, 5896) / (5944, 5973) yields 4.24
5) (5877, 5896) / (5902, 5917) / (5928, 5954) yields -1.87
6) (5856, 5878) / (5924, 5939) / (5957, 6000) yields 0.39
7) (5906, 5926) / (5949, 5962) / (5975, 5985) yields -0.21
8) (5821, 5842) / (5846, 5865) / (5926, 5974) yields -0.09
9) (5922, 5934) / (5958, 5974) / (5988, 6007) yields -0.66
